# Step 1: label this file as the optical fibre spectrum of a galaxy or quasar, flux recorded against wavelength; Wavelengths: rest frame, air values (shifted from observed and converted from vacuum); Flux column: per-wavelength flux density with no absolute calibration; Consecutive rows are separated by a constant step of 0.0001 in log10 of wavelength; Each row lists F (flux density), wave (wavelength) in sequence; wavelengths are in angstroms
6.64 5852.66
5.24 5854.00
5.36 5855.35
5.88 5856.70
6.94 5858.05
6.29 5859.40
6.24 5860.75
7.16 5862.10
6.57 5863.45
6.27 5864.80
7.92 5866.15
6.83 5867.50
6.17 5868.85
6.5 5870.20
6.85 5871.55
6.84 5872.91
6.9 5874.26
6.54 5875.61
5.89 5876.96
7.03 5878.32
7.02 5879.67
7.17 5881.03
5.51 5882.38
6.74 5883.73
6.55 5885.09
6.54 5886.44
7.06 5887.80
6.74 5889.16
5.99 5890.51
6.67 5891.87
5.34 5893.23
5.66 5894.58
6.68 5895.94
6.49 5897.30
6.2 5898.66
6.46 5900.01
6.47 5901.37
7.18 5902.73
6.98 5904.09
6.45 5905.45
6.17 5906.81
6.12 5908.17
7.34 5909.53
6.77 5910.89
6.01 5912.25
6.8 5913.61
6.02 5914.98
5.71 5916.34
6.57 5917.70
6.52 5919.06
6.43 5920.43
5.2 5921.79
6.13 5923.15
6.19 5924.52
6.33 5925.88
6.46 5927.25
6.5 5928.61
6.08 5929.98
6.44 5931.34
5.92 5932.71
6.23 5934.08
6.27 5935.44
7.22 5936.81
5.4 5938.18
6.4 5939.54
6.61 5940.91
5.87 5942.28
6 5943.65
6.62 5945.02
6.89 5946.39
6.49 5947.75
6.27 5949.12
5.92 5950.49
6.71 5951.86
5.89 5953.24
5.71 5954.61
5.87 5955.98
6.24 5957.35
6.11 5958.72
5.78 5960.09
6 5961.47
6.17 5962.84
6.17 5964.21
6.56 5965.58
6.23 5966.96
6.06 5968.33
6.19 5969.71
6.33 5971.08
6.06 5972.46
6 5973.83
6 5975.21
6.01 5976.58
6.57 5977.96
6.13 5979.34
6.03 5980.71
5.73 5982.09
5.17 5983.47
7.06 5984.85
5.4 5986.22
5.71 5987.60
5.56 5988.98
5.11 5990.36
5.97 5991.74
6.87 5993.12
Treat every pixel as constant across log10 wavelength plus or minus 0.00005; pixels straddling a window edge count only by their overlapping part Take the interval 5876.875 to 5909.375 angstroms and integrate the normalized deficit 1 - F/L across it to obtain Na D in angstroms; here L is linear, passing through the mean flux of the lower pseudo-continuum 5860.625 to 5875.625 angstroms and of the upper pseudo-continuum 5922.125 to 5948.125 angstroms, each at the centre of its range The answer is 0.50 angstroms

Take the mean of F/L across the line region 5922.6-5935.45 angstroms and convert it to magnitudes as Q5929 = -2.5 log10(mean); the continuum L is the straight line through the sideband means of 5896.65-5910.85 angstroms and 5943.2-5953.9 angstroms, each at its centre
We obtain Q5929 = 0.035 mag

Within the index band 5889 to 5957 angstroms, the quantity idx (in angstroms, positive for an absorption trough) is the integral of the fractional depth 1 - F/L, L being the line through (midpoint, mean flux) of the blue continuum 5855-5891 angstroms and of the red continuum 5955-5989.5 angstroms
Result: 0.1 angstroms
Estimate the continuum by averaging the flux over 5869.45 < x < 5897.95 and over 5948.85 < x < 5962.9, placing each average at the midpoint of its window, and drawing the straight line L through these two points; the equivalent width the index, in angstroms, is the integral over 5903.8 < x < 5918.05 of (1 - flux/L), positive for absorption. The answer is -0.2 angstroms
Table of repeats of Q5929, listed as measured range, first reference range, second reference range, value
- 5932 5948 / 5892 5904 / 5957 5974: -0.02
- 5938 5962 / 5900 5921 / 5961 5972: 0.02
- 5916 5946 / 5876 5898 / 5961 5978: 0.01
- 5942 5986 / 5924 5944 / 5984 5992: -0.03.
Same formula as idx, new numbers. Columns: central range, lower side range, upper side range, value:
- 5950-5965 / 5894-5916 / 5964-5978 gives 0.4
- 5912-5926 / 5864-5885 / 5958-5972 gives 0.5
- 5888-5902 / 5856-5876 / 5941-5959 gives 0.5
